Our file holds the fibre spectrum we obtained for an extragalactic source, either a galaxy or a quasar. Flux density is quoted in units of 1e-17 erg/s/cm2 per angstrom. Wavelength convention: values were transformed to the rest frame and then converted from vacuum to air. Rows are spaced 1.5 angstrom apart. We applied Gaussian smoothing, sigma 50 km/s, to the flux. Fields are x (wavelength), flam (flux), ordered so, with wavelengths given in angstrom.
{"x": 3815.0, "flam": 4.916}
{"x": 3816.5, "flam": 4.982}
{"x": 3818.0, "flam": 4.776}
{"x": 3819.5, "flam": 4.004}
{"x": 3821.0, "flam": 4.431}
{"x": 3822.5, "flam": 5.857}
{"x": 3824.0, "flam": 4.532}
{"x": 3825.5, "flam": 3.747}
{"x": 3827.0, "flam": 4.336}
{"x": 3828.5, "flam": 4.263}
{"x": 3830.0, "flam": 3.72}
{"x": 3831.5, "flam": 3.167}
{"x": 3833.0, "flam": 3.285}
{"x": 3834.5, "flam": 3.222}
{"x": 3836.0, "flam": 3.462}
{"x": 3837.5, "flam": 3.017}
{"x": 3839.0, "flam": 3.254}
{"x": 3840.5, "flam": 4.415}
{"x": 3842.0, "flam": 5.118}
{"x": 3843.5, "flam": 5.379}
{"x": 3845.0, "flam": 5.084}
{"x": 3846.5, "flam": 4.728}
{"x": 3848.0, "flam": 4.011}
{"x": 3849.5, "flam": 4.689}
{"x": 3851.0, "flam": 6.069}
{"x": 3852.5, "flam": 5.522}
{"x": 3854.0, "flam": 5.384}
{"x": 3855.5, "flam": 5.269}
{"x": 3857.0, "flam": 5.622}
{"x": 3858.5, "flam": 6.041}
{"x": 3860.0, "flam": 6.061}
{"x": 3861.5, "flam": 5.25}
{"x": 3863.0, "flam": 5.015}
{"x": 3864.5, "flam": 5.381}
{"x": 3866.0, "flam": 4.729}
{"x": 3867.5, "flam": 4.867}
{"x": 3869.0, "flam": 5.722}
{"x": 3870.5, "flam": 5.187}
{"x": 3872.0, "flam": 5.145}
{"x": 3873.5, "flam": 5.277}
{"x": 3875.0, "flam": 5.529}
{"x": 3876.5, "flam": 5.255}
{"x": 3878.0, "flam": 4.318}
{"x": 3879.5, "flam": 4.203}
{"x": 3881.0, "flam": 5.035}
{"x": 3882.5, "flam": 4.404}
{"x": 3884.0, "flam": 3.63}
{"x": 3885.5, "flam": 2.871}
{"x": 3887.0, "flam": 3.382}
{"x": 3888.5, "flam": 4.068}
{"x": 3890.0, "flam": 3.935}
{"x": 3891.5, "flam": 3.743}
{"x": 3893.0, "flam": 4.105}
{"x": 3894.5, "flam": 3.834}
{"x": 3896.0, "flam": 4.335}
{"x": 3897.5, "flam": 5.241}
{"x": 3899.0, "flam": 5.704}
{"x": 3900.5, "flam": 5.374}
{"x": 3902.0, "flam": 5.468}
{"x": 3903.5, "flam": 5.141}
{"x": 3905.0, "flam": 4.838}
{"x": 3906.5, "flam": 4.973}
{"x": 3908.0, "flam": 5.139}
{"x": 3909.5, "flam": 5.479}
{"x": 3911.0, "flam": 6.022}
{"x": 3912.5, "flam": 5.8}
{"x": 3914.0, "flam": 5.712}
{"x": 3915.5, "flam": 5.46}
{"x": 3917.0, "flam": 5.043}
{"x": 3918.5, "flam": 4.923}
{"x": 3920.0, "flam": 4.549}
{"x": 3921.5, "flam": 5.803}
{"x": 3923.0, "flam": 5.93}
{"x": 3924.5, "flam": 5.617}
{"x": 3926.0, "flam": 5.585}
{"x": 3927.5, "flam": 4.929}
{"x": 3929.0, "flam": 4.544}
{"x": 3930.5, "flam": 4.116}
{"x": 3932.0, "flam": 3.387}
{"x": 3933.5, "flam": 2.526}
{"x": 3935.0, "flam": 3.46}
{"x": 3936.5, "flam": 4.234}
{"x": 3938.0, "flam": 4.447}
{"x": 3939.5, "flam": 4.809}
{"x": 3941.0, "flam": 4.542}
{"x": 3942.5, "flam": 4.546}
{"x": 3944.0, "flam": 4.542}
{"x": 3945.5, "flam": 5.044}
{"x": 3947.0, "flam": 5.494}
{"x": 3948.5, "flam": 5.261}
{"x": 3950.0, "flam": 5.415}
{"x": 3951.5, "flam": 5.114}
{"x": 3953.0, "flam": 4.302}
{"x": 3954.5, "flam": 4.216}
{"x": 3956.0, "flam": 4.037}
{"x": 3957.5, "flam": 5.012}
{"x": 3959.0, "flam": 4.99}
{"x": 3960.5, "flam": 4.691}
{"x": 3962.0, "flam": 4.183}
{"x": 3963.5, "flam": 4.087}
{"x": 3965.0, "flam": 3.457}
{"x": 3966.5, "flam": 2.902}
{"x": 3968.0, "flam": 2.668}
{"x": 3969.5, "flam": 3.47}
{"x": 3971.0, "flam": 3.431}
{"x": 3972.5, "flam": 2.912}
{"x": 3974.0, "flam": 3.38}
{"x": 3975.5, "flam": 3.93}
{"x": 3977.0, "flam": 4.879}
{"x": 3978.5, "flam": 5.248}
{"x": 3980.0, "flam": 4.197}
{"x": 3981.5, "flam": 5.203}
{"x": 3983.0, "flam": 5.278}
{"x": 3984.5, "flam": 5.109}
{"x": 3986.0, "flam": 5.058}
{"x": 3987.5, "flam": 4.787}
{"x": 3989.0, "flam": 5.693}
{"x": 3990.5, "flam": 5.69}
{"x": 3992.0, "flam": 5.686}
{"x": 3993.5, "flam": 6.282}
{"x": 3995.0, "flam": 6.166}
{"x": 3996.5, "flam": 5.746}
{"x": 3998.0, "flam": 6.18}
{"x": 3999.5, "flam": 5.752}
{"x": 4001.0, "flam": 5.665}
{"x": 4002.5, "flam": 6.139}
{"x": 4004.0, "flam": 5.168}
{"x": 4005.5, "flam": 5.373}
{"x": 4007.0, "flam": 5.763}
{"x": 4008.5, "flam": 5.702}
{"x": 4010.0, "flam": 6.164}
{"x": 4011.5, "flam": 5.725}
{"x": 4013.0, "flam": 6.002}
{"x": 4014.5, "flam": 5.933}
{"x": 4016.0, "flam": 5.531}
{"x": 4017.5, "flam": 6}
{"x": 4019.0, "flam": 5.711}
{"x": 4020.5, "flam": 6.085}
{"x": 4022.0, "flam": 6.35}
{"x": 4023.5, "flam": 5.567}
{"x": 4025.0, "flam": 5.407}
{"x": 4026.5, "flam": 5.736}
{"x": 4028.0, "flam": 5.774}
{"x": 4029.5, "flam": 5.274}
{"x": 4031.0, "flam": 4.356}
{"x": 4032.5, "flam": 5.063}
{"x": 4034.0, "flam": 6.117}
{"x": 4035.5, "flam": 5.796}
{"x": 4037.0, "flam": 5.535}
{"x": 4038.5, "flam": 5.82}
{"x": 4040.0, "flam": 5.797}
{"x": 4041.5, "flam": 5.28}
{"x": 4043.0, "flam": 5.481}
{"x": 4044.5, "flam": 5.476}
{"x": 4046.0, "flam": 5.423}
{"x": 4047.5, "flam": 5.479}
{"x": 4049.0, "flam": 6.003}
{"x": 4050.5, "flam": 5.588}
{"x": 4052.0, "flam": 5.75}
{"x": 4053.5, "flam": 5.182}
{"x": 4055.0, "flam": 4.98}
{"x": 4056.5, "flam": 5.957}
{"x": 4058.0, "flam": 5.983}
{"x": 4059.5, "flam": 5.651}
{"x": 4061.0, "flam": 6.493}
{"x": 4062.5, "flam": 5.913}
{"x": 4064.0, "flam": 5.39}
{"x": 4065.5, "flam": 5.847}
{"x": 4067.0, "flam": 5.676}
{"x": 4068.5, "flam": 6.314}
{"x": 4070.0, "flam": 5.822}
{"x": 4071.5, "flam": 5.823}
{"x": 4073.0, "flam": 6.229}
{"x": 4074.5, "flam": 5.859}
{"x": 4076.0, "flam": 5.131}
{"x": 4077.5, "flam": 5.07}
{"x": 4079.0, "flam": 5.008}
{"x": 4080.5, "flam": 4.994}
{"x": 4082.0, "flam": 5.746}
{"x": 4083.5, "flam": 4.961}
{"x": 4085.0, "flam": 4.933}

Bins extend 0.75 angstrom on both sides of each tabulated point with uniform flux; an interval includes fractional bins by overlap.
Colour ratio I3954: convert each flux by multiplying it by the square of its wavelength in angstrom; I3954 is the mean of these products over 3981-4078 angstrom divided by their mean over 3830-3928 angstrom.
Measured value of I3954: 1.26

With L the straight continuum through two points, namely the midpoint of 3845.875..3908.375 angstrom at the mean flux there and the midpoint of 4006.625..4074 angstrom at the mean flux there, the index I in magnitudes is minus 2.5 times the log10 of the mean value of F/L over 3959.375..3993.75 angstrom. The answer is 0.21 mag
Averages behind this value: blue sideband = 4.87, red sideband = 5.71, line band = 4.42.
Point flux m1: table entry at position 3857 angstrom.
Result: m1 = 5.622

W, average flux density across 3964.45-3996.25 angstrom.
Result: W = 4.57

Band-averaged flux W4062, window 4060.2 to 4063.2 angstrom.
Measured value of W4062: 6.2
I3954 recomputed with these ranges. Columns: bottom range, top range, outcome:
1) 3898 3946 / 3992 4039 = 1.22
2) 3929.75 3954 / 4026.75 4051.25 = 1.30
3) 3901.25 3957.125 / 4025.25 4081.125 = 1.22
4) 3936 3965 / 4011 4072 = 1.28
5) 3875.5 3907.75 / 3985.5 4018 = 1.35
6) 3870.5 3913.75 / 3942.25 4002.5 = 1.05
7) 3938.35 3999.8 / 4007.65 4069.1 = 1.25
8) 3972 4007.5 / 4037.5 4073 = 1.13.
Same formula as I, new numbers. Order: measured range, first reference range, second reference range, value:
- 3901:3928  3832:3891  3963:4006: -0.134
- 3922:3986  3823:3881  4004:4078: 0.184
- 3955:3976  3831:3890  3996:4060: 0.358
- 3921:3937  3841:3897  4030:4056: 0.113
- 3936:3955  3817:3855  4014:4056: 0.059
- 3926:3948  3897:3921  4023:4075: 0.222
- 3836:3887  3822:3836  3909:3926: -0.081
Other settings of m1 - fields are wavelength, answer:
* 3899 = 5.704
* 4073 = 6.229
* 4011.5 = 5.725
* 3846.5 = 4.728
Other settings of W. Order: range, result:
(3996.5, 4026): 5.8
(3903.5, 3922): 5.3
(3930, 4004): 4.65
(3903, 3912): 5.28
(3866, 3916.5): 4.82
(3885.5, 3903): 4.41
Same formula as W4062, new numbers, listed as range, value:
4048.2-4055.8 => 5.5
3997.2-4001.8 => 5.87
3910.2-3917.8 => 5.6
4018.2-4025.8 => 5.82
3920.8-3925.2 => 5.79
